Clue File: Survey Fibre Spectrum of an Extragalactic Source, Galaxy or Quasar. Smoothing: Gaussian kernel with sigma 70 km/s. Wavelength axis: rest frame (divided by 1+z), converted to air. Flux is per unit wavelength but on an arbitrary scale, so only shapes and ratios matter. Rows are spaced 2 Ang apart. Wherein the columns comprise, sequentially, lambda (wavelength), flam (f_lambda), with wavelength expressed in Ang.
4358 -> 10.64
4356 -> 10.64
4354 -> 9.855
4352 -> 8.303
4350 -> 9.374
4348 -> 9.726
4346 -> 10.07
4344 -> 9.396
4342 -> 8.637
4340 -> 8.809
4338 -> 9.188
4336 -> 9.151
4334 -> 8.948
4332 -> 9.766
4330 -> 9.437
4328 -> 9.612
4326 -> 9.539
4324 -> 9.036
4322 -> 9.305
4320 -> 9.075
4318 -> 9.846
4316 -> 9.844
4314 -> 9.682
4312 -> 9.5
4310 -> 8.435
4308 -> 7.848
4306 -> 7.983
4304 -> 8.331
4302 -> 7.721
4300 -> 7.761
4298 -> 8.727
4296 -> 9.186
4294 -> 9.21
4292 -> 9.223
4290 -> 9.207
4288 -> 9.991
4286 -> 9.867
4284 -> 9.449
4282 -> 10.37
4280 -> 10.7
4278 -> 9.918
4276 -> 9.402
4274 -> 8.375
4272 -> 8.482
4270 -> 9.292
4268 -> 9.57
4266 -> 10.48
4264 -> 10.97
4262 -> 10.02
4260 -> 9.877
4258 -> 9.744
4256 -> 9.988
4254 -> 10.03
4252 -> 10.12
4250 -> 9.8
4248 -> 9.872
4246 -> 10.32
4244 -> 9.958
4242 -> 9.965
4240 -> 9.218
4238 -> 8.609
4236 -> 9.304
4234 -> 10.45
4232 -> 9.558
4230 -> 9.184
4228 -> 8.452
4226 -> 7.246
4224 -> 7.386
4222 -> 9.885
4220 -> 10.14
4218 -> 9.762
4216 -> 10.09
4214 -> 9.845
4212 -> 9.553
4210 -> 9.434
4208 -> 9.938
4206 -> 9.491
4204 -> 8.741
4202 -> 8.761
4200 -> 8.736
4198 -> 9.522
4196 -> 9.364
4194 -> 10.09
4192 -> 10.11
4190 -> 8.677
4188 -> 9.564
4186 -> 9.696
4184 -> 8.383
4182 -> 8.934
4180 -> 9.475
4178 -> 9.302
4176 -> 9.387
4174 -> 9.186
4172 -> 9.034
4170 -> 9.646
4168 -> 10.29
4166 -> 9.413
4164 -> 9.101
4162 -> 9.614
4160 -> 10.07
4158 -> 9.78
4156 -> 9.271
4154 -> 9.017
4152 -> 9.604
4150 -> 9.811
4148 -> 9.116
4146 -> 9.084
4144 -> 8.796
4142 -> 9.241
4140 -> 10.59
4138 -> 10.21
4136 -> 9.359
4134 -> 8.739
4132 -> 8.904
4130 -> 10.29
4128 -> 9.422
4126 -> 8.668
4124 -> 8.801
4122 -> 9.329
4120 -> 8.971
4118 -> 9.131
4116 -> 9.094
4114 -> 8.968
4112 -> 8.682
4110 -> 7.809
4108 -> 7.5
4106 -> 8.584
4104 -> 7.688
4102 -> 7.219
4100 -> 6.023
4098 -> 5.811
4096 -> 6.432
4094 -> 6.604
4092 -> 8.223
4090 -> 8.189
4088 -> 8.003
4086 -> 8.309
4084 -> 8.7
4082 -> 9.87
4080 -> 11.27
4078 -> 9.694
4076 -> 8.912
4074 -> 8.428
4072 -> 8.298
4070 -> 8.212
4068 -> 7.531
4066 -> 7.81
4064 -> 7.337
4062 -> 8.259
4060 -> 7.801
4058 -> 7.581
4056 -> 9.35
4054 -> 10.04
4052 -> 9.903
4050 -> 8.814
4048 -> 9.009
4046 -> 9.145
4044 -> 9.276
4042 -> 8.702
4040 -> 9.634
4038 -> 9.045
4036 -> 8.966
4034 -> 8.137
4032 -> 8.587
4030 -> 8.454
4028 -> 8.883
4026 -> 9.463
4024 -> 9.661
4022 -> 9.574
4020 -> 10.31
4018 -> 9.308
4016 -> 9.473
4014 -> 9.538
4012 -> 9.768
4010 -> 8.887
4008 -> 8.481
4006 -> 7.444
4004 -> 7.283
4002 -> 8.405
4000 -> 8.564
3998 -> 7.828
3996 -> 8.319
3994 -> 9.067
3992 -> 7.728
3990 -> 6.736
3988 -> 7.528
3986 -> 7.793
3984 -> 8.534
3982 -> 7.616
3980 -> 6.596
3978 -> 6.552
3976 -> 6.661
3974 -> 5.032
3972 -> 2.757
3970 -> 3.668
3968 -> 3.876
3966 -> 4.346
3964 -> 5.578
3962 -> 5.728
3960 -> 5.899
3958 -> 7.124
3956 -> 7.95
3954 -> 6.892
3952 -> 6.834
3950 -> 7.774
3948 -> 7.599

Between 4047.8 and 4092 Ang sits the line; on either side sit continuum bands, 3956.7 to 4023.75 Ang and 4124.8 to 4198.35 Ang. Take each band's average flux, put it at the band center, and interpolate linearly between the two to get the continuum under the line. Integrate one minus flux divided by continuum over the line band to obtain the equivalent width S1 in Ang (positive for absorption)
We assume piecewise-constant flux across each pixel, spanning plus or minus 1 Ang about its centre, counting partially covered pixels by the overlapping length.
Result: -1.93 Ang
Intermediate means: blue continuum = 7.36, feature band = 8.68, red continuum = 9.42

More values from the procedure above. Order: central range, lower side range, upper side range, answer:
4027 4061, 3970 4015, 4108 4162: -3.22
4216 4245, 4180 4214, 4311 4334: 0.38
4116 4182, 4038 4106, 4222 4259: -3.97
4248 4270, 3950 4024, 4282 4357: -2.86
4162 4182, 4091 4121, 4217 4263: -1.80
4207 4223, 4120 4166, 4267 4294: -0.63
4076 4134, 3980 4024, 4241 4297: 3.36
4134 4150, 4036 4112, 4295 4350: -1.69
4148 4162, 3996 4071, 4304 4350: -0.96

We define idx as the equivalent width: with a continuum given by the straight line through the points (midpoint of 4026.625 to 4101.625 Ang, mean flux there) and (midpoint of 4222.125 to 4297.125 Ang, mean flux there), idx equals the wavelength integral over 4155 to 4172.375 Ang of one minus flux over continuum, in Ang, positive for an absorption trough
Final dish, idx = -1.14 Ang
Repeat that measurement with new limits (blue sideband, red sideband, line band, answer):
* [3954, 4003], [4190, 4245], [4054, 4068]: -1.0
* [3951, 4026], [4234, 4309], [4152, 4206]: -3.6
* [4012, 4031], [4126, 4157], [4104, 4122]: 1.6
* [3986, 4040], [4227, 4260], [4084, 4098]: 2.2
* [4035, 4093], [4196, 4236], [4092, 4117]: 3.8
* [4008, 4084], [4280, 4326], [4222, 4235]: 0.4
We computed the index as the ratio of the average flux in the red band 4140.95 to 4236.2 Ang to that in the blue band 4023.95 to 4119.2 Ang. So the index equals 1.1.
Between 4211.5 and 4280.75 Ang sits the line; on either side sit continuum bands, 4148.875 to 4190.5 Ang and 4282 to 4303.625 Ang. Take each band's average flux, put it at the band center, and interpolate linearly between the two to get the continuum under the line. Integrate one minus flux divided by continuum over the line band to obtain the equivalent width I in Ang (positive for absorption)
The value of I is -2.9 Ang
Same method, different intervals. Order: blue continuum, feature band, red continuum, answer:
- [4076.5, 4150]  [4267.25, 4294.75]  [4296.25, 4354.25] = -1.6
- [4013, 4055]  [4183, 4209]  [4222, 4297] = 0.4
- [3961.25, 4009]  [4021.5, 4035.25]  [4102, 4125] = -3.0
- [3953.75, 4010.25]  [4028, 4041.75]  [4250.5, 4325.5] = -2.9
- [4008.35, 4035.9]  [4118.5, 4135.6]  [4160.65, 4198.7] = 0.4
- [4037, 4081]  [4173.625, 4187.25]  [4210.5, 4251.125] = 0.1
